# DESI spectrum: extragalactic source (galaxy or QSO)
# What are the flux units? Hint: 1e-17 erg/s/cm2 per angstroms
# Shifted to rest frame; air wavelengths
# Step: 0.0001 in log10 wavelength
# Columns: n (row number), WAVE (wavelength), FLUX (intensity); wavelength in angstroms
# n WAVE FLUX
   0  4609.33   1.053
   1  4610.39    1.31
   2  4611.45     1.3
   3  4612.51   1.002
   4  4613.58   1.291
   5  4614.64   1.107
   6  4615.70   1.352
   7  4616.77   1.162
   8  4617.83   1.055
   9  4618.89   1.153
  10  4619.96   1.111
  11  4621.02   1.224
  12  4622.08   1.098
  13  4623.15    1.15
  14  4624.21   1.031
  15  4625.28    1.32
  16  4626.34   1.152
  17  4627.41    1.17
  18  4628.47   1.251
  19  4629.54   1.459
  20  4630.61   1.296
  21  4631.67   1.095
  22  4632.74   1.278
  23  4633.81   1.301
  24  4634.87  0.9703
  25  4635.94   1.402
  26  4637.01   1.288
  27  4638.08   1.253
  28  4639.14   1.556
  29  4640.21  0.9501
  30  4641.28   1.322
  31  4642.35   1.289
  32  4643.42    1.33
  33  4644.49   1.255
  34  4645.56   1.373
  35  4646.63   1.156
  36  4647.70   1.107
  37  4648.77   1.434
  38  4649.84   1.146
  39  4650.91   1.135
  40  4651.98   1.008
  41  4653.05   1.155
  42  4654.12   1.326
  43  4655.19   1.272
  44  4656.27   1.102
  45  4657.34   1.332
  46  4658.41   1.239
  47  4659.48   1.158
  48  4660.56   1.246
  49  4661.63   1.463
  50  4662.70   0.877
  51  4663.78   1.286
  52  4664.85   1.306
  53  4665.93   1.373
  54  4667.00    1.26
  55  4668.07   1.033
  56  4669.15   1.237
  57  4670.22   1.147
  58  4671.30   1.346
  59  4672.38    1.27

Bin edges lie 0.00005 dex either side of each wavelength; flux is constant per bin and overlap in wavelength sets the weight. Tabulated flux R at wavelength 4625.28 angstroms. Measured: 1.32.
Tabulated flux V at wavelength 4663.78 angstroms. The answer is 1.286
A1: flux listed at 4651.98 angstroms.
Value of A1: 1.008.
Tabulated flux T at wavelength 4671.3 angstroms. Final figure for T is 1.346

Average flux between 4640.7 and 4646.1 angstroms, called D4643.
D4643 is 1.31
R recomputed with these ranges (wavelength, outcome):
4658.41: 1.239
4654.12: 1.326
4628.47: 1.251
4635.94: 1.402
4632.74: 1.278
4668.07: 1.033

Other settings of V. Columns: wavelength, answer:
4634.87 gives 0.9703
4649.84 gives 1.146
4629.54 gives 1.459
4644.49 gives 1.255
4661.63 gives 1.463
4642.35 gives 1.289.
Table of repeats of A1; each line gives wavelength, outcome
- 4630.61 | 1.296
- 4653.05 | 1.155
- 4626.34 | 1.152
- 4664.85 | 1.306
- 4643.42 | 1.33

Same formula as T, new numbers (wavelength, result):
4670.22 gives 1.147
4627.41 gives 1.17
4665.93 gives 1.373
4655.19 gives 1.272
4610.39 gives 1.31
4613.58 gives 1.291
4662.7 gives 0.877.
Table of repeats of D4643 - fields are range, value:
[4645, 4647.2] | 1.26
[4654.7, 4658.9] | 1.23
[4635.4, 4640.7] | 1.29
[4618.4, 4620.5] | 1.13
